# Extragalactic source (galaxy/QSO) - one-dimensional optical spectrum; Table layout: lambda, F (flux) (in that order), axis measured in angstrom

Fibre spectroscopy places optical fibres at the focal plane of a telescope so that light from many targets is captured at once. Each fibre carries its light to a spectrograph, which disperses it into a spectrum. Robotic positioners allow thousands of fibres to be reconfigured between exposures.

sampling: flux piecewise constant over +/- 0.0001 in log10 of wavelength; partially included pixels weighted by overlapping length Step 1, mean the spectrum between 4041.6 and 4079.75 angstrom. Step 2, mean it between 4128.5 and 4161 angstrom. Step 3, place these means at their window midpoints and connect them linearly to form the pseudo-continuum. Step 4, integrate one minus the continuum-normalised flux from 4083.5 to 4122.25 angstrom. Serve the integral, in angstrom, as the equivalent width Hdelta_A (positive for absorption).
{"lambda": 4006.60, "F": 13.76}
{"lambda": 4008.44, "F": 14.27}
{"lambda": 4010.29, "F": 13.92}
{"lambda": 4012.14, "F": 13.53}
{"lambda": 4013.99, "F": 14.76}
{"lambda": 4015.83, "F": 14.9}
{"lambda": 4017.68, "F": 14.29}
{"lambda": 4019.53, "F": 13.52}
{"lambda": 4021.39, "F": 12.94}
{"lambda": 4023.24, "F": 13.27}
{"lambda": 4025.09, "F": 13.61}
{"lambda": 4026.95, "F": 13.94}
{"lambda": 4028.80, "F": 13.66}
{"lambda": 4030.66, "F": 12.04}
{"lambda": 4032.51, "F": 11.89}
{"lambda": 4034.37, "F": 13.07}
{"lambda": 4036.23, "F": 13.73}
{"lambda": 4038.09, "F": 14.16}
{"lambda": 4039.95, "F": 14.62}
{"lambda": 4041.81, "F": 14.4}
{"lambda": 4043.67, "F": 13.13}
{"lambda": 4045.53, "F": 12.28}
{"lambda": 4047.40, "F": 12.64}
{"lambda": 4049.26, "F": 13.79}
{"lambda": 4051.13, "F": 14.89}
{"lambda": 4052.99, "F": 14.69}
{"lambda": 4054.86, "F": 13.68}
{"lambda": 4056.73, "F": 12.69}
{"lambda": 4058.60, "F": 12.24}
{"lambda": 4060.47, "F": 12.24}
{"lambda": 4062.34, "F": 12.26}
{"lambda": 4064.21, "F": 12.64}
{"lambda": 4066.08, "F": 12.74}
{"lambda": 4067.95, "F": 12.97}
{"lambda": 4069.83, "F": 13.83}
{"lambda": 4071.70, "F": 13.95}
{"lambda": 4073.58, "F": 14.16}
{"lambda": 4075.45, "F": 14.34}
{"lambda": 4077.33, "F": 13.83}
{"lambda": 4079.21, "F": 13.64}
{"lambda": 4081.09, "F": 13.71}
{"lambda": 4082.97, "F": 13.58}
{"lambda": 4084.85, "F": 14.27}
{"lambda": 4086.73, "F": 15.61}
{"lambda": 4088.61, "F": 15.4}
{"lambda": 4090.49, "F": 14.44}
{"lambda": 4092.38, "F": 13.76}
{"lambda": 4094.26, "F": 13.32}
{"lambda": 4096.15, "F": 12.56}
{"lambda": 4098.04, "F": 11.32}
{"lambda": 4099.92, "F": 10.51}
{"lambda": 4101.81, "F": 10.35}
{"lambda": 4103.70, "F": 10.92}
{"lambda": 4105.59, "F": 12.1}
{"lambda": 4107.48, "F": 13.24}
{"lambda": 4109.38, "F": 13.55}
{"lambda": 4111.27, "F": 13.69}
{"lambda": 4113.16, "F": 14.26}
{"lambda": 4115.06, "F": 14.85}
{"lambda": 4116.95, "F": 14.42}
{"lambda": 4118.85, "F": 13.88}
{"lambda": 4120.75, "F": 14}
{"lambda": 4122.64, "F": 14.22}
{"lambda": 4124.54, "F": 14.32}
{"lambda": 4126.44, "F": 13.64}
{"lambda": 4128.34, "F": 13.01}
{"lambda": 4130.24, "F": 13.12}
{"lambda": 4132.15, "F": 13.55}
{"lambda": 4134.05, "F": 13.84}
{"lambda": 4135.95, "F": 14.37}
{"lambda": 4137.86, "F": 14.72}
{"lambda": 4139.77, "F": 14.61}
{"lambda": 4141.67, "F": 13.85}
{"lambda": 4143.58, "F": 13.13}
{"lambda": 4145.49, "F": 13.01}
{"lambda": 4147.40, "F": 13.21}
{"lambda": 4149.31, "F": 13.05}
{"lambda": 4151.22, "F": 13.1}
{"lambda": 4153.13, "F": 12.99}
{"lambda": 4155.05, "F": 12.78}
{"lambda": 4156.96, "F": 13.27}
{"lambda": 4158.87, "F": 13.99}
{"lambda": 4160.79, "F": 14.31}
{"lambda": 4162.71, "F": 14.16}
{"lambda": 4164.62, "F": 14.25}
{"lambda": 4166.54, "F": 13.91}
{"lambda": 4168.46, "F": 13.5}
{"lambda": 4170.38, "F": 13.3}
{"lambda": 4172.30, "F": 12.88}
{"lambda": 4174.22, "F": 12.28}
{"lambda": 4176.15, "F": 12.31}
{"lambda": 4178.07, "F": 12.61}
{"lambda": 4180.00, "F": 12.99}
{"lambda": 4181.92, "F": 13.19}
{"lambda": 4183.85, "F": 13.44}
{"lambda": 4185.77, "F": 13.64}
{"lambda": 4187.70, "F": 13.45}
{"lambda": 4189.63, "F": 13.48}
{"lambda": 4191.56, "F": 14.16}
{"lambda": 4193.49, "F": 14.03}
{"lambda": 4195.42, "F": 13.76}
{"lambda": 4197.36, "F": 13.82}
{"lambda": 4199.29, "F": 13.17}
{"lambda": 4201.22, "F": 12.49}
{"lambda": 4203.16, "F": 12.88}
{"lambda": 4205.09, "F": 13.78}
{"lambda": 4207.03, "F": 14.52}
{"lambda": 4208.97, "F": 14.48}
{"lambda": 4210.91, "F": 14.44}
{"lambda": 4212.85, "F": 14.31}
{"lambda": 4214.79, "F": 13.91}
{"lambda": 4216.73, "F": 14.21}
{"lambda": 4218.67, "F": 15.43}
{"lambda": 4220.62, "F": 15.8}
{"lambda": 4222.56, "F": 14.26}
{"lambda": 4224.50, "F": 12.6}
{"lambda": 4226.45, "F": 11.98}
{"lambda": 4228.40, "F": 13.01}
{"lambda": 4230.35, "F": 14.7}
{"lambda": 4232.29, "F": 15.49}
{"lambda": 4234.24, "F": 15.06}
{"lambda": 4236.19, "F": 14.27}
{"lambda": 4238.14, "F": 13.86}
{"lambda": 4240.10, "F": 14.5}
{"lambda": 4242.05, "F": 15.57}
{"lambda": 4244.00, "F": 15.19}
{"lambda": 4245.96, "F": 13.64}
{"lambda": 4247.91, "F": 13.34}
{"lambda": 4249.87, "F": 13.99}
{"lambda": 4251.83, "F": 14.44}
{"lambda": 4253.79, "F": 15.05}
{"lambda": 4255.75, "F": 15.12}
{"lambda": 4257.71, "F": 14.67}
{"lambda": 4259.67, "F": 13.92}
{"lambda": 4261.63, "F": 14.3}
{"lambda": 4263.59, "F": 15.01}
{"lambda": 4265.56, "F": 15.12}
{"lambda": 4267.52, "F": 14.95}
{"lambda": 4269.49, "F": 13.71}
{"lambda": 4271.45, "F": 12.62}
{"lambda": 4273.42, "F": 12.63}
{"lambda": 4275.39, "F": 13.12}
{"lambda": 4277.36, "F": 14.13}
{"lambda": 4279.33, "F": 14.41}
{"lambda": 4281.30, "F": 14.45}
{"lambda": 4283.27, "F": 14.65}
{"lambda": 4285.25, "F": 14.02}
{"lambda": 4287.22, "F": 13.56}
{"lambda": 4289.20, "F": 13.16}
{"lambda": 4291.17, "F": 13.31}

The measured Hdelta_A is 0.3 angstrom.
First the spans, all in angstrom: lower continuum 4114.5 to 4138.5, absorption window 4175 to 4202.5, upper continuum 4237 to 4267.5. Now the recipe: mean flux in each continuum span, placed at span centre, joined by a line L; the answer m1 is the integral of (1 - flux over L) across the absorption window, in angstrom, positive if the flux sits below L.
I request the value 1.8 angstrom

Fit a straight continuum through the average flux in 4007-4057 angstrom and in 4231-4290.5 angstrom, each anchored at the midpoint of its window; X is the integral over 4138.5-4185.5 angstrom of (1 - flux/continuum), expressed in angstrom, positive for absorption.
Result 2.18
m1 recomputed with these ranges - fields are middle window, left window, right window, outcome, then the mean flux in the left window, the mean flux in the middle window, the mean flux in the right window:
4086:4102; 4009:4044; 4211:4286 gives 0.83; 13.7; 13.1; 14.3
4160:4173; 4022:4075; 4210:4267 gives 0.21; 13.3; 13.8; 14.4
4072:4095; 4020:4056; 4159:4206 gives -1.21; 13.5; 14.2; 13.4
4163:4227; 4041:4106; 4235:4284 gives 1.28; 13.2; 13.6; 14.3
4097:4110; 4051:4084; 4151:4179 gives 1.66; 13.4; 11.7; 13.3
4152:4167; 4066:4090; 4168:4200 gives -0.25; 14.1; 13.7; 13.3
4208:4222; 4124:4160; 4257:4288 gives -0.81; 13.5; 14.6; 14.1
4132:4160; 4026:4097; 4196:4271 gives 0.63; 13.5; 13.6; 14.2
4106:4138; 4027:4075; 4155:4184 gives -1.30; 13.3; 13.9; 13.3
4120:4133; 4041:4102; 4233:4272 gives 0.00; 13.4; 13.7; 14.4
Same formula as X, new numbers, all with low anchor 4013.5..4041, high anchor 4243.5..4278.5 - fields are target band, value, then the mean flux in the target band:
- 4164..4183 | 1.15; 13.1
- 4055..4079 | 0.90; 13.2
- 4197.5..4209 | 0.43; 13.5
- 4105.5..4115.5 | 0.09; 13.7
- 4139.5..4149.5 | 0.32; 13.4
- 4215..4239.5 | -0.25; 14.2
